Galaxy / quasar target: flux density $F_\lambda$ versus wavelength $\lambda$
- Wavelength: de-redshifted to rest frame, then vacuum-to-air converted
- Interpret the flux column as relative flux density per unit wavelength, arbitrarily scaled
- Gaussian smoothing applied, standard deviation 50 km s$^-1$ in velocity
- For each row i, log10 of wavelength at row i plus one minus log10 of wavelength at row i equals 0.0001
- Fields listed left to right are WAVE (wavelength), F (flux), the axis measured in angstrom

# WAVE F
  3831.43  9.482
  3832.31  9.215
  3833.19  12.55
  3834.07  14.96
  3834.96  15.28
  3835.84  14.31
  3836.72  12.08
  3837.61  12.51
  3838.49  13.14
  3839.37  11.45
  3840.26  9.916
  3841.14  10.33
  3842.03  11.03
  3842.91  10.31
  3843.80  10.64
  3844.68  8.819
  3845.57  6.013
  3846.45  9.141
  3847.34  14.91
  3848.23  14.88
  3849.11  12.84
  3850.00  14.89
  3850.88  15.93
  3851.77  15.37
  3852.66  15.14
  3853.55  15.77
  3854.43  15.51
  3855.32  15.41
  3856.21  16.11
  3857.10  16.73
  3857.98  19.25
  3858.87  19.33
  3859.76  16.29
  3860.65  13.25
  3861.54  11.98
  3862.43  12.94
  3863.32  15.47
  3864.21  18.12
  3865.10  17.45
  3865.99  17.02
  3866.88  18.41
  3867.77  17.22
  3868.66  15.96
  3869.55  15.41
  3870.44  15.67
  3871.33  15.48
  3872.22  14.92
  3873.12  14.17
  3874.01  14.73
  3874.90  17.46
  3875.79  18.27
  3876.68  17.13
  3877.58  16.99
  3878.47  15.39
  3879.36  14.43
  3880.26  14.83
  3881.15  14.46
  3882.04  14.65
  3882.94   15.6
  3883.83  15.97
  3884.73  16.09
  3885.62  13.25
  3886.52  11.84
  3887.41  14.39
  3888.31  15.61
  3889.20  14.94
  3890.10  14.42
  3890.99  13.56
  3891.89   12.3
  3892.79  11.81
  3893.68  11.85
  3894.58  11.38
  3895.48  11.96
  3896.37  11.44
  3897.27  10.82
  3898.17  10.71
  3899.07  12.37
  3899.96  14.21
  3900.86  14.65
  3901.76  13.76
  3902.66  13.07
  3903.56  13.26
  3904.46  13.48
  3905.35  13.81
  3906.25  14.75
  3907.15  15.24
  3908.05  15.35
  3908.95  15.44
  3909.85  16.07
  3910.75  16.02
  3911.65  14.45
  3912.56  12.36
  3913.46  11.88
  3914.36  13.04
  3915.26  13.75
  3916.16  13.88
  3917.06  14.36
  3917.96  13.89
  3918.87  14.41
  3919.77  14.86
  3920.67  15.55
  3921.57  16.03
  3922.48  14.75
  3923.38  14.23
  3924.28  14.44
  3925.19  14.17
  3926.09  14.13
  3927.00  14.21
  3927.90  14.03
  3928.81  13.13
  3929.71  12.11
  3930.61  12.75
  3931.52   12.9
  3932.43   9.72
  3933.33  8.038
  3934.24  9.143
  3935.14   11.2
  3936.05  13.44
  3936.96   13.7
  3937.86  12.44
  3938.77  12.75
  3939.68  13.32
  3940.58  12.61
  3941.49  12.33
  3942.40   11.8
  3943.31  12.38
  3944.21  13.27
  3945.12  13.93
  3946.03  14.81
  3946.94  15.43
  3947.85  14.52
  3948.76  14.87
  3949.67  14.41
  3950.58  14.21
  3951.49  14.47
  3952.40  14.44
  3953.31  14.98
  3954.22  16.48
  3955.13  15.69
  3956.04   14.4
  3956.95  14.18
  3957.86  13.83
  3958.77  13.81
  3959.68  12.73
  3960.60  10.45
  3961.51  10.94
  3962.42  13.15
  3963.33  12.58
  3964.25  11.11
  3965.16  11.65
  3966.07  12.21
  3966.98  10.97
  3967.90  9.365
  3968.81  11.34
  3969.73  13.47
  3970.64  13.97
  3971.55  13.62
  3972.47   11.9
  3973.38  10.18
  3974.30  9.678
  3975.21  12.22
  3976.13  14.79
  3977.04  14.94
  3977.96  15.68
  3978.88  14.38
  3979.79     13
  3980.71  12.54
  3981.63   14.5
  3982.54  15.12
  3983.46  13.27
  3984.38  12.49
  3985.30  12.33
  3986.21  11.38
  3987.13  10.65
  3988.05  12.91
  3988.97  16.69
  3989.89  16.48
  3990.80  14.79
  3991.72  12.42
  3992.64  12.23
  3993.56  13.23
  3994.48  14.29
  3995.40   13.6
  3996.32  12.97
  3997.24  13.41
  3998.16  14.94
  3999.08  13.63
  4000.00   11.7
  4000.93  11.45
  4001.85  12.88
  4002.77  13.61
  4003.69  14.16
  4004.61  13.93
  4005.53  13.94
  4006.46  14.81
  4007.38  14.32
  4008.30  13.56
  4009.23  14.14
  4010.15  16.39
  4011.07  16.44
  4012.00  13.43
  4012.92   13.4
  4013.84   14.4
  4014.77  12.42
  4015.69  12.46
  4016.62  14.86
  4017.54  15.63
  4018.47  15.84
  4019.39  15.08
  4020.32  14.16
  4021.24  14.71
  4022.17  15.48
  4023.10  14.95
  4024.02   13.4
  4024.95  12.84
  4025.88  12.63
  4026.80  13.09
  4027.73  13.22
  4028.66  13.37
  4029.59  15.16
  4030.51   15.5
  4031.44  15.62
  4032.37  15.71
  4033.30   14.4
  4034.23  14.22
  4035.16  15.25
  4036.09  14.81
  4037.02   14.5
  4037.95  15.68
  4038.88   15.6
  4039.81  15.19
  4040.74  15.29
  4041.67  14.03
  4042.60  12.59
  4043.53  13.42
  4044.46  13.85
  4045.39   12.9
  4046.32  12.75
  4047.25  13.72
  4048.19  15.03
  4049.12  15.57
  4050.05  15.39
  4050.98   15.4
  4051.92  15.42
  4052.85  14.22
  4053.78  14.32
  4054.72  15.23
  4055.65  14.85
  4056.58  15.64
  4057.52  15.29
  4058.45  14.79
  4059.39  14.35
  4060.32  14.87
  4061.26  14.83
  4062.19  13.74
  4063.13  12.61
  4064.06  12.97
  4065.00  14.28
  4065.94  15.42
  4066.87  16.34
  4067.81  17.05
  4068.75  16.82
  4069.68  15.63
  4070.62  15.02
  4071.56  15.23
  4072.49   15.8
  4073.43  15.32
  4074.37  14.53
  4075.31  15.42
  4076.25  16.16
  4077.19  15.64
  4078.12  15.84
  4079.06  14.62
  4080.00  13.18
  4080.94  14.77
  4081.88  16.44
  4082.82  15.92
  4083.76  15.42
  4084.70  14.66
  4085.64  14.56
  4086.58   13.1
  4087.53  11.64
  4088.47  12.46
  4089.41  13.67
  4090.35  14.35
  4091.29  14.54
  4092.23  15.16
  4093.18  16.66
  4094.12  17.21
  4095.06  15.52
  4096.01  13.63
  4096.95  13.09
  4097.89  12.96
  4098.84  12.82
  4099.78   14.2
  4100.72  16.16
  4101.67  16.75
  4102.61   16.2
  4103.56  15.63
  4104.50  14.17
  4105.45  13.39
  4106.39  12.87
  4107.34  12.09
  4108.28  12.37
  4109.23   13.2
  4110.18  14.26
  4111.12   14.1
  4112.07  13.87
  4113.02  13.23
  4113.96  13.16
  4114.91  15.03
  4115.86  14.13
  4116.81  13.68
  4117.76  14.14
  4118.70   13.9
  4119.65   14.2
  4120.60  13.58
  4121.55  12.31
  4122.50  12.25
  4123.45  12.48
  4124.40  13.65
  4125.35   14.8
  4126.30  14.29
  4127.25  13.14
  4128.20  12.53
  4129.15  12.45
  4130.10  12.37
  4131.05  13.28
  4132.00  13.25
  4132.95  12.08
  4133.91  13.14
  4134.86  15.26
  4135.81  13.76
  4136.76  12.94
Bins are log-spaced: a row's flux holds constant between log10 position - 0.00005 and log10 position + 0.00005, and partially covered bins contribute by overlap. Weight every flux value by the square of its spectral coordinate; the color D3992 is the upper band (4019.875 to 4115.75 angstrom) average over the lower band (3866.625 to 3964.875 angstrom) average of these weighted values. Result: 1.13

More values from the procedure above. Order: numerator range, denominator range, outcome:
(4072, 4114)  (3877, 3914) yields 1.15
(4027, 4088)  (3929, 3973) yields 1.21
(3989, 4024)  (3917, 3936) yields 1.11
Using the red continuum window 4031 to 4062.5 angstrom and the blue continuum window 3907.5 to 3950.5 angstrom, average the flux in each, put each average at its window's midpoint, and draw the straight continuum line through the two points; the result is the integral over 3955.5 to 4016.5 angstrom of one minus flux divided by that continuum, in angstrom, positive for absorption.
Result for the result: 3.8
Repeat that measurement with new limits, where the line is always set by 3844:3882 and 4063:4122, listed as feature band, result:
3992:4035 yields 2.05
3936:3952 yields 1.44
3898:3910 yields 0.82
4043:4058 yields 0.08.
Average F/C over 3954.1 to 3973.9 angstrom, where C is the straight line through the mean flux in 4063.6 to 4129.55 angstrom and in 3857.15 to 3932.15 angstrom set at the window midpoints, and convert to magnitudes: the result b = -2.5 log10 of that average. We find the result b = 0.153 mag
